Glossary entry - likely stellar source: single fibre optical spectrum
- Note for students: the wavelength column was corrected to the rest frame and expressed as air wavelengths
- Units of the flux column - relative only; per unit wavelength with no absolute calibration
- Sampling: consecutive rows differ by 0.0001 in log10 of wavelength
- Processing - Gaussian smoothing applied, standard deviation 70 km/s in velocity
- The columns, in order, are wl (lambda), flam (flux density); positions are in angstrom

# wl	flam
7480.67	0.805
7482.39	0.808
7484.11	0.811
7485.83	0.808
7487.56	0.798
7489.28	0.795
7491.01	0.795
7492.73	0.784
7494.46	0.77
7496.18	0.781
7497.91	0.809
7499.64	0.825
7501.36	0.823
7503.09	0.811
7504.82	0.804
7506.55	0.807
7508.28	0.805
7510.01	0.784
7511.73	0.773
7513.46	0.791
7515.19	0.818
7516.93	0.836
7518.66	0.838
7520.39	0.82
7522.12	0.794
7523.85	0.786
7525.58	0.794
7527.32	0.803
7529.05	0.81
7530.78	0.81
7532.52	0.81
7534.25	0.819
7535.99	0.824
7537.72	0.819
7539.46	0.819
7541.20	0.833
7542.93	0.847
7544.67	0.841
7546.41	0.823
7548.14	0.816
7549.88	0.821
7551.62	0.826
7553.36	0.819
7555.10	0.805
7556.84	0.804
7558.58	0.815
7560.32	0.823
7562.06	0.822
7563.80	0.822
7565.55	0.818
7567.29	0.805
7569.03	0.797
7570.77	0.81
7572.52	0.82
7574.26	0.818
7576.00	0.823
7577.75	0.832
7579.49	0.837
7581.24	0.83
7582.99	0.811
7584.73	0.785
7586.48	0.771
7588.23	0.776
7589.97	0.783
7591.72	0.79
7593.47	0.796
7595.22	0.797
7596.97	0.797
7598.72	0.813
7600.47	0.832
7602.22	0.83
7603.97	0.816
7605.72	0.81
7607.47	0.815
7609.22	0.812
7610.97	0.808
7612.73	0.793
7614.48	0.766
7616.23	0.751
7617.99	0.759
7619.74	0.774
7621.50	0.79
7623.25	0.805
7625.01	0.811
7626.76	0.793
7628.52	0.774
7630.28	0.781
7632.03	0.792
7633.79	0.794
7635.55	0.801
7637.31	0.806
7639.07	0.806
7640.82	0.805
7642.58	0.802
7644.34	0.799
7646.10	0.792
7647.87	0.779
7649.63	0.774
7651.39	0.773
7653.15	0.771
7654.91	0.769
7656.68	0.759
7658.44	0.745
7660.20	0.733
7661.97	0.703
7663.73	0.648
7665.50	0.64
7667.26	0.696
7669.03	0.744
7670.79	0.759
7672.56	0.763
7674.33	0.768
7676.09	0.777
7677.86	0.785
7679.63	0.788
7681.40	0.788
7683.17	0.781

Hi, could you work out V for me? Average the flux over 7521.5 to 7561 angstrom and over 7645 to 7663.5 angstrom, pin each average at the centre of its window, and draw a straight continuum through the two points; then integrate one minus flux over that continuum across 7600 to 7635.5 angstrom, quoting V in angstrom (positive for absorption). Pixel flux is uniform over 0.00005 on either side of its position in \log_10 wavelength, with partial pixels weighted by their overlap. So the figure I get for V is -0.9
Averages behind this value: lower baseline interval 0.816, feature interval 0.795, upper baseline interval 0.756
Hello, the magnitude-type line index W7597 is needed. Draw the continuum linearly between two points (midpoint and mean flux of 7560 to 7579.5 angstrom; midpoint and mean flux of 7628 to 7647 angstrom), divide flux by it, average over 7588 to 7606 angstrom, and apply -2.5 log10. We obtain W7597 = 0.006 mag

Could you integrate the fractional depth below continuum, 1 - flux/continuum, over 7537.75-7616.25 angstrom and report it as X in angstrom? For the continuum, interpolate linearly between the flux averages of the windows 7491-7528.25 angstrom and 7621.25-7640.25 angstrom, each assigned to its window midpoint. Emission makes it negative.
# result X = -1.19 angstrom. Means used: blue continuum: 0.803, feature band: 0.811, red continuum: 0.796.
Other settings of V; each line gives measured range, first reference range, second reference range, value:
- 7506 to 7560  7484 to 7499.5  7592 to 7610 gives -0.83 angstrom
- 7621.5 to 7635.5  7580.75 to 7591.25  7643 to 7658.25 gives -0.21 angstrom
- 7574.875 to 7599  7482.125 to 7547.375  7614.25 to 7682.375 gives -0.49 angstrom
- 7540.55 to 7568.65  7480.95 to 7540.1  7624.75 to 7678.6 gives -0.99 angstrom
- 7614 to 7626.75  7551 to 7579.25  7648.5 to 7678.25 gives -0.11 angstrom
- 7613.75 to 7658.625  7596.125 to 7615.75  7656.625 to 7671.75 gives -1.59 angstrom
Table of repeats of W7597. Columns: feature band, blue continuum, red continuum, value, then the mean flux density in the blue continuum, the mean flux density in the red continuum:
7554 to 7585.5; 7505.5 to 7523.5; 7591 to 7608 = -0.01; 0.806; 0.81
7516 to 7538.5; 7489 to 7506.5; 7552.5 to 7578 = -0.01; 0.8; 0.815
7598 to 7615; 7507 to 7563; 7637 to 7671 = -0.04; 0.814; 0.754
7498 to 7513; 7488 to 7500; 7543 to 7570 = -0.01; 0.793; 0.818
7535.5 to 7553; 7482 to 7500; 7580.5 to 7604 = -0.04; 0.797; 0.801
